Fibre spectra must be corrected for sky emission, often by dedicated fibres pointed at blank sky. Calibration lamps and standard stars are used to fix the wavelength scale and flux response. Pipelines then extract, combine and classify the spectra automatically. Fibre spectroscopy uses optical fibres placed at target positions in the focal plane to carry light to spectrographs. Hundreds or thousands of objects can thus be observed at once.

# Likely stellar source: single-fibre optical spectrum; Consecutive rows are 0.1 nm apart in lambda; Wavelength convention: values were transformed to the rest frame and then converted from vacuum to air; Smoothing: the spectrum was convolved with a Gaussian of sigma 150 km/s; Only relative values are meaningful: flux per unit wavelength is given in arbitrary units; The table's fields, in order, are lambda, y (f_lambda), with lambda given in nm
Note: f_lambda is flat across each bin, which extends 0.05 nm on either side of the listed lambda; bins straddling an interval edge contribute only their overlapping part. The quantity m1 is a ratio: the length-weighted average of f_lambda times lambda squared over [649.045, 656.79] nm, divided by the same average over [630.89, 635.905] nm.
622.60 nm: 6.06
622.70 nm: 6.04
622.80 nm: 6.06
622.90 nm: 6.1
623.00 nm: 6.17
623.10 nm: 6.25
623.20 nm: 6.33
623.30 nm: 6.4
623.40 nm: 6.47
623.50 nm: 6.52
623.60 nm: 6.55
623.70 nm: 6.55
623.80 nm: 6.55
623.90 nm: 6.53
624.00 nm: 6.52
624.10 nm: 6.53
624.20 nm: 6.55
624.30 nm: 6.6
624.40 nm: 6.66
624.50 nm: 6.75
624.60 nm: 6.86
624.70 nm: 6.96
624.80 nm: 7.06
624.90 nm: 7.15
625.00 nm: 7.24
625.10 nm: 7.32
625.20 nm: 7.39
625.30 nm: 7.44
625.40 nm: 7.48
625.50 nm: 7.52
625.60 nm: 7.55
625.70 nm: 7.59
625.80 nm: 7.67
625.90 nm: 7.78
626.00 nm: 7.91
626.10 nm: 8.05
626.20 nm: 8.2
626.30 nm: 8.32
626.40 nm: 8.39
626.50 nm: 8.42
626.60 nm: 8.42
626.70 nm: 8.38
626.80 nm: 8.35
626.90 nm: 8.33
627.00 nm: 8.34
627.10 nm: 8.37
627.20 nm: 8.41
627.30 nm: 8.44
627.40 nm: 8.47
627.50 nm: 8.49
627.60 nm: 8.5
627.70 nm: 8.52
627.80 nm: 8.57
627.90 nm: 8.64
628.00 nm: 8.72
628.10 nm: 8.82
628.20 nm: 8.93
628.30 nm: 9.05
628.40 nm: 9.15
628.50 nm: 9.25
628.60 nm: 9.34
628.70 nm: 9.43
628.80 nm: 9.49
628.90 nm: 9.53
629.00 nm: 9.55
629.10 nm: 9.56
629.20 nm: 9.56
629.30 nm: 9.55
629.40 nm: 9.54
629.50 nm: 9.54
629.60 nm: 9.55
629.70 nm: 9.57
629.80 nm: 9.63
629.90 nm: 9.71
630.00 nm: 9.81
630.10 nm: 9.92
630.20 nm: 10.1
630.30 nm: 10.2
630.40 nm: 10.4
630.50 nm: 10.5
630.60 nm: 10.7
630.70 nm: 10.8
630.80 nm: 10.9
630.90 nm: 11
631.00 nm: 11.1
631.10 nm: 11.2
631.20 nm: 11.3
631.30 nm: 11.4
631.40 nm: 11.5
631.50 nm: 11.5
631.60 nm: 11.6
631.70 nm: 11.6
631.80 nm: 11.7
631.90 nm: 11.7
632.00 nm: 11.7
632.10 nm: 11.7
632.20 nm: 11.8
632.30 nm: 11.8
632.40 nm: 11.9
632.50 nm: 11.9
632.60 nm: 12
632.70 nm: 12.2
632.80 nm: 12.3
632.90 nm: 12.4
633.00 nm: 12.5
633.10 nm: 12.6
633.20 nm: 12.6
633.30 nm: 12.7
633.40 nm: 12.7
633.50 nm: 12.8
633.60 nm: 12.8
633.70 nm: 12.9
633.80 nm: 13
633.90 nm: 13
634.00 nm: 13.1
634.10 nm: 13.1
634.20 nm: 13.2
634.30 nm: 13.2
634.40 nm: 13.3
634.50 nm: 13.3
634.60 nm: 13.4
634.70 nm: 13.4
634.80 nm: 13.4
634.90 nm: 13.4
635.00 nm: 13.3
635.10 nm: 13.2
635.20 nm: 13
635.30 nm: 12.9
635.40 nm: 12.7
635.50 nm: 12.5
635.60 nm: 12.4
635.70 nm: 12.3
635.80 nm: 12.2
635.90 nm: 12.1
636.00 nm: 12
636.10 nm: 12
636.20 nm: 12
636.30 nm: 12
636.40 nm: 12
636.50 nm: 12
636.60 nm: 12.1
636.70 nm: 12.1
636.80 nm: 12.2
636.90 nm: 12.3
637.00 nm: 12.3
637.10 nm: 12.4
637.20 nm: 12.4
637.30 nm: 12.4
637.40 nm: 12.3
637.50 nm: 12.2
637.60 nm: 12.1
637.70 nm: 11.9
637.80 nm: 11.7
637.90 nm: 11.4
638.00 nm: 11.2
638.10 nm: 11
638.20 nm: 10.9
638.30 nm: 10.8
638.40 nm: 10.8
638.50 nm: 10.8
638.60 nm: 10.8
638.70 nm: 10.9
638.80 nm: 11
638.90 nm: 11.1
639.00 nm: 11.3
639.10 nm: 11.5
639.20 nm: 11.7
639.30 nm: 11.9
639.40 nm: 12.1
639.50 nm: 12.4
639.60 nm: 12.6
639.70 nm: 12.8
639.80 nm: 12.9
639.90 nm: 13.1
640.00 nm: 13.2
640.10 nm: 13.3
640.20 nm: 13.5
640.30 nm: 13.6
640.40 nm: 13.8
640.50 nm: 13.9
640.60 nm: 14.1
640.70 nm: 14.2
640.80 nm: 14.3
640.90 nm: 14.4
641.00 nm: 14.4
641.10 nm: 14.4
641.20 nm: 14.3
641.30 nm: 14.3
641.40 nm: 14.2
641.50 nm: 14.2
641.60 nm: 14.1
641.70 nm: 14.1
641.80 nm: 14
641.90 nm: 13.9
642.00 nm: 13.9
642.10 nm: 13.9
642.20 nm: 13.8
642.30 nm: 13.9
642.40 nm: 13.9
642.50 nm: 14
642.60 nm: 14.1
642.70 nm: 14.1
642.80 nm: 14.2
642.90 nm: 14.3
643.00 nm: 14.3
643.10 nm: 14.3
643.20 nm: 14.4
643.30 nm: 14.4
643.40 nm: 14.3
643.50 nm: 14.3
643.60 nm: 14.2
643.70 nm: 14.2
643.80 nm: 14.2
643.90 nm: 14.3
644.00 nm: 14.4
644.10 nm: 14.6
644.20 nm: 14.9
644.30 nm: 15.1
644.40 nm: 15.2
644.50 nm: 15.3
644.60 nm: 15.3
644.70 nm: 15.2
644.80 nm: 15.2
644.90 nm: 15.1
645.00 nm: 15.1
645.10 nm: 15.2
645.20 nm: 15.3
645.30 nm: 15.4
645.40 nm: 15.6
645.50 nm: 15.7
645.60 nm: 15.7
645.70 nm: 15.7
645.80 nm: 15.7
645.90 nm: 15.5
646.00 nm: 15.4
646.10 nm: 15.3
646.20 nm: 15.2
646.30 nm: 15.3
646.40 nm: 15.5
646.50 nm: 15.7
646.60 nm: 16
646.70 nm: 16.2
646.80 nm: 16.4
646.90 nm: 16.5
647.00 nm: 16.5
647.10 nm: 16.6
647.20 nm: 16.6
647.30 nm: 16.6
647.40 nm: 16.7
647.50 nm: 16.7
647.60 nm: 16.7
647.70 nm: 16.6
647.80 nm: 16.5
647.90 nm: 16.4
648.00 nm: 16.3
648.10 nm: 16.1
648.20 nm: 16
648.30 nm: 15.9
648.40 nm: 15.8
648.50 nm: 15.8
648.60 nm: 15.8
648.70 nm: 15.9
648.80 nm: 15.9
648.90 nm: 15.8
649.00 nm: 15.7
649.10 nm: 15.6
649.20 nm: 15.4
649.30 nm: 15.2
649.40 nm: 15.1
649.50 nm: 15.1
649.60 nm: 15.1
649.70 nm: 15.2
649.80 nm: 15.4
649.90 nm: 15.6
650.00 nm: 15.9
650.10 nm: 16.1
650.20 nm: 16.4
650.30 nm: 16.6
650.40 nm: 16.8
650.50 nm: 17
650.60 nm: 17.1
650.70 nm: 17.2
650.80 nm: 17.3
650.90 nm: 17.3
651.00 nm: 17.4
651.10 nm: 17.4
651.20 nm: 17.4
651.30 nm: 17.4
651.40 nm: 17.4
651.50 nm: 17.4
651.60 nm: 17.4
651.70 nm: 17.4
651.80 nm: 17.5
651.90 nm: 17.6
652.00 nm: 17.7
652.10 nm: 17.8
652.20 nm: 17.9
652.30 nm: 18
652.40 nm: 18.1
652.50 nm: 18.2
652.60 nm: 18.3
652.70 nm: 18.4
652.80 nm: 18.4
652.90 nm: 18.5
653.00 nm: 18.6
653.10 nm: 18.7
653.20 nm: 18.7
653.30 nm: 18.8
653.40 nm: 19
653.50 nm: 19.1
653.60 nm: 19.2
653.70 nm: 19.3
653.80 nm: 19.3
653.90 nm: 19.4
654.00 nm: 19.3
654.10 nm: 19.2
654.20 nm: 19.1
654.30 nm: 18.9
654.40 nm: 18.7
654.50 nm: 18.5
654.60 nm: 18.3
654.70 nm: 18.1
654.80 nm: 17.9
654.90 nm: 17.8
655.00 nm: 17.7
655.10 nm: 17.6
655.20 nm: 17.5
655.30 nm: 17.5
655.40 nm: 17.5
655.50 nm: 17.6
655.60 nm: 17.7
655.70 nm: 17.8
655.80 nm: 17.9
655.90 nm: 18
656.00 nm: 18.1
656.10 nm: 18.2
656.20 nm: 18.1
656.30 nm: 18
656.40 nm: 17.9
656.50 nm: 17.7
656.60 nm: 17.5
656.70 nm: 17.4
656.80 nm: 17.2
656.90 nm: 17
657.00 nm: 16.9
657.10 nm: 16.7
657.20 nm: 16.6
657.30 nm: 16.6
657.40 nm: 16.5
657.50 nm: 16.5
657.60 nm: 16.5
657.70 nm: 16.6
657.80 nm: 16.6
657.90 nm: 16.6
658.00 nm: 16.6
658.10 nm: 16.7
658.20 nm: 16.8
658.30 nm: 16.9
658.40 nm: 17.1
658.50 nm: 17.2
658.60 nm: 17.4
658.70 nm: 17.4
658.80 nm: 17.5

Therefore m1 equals 1.51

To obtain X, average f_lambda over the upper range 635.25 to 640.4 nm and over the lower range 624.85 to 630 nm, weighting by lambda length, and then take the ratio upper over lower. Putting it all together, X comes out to 1.40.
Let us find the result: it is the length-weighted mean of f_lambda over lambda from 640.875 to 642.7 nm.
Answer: 14.1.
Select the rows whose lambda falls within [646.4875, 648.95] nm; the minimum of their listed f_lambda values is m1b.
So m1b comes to 15.7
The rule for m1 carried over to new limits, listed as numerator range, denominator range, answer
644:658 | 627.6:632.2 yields 1.78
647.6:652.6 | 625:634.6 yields 1.73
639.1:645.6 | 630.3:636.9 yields 1.19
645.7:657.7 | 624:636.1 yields 1.79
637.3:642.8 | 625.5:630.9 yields 1.48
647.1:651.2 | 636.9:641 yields 1.36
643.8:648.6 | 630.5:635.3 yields 1.33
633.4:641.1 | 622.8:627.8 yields 1.75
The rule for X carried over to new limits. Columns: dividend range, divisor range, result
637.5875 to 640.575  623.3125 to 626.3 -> 1.69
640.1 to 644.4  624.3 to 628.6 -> 1.76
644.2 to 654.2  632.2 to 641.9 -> 1.32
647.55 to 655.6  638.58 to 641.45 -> 1.33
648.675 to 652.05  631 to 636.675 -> 1.33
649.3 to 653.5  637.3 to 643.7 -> 1.32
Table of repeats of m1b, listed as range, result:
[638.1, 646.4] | 10.8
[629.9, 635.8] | 9.81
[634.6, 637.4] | 12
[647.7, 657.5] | 15.1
